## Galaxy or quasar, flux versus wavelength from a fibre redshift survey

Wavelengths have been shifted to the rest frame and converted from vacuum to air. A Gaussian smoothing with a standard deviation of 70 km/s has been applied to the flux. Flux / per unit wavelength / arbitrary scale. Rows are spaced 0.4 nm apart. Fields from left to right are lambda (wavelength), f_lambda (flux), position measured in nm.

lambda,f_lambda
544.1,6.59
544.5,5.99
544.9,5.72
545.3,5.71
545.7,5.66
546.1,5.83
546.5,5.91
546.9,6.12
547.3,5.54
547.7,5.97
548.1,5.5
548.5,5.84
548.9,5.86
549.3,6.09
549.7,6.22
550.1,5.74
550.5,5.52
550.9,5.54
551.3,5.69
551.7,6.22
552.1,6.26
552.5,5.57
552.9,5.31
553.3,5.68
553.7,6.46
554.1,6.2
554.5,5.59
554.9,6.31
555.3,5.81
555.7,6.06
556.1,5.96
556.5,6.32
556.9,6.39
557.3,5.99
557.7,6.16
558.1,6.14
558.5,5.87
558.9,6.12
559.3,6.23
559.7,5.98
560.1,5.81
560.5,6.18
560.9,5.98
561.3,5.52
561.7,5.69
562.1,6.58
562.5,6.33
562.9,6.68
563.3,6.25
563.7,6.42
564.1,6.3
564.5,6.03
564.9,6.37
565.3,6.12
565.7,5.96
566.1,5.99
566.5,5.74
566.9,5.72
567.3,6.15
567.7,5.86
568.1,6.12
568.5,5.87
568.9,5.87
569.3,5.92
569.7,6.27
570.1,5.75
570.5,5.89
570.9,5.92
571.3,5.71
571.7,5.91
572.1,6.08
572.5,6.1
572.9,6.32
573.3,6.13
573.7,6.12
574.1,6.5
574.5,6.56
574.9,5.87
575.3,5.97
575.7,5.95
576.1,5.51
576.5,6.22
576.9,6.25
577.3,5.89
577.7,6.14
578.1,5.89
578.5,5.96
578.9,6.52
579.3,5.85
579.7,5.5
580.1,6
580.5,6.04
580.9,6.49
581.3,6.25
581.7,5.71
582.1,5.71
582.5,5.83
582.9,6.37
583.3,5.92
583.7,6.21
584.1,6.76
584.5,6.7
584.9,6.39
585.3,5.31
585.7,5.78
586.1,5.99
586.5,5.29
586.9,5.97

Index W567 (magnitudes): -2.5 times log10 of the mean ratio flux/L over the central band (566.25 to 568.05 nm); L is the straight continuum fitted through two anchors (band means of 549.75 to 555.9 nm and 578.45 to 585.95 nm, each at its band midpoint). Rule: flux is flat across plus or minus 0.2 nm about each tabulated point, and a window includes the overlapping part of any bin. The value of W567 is 0.01 mag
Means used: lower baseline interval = 5.87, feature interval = 5.89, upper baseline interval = 6.07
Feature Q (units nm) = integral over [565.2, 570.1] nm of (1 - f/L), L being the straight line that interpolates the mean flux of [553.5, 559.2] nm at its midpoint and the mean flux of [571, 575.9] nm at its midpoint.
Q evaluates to 0.12 nm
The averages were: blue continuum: 6.1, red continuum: 6.1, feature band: 5.95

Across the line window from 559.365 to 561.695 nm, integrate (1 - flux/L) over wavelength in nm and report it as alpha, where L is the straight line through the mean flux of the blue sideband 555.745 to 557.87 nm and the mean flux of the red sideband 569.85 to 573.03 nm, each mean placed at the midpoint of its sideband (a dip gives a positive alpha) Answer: 0.08 nm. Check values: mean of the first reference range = 6.16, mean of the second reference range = 5.96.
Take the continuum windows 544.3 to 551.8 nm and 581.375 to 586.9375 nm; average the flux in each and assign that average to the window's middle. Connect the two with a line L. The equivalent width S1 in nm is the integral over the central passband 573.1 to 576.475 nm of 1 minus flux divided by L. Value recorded -0.073 nm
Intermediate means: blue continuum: 5.82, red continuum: 6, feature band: 6.08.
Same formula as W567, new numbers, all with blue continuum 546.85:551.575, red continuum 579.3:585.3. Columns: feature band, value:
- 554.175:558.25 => -0.039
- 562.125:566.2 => -0.059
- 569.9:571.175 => 0.027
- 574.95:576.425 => 0.034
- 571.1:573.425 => -0.006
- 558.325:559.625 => -0.033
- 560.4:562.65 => -0.023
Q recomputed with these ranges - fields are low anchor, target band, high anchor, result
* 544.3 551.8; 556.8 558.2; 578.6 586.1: -0.064 nm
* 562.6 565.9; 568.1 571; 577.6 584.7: 0.129 nm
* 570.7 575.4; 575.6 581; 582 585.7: 0.094 nm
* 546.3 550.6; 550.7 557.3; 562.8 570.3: -0.047 nm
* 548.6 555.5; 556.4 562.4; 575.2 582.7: -0.154 nm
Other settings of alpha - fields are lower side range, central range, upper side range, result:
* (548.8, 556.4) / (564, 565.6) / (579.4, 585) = -0.05 nm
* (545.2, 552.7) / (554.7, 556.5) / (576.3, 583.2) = -0.06 nm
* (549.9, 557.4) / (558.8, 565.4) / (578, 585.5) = -0.20 nm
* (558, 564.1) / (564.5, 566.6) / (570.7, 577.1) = 0.02 nm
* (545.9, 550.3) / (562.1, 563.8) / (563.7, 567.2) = -0.12 nm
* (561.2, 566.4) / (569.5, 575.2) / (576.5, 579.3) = 0.05 nm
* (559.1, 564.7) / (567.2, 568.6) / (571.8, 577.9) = 0.03 nm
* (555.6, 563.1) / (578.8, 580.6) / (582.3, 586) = 0.05 nm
